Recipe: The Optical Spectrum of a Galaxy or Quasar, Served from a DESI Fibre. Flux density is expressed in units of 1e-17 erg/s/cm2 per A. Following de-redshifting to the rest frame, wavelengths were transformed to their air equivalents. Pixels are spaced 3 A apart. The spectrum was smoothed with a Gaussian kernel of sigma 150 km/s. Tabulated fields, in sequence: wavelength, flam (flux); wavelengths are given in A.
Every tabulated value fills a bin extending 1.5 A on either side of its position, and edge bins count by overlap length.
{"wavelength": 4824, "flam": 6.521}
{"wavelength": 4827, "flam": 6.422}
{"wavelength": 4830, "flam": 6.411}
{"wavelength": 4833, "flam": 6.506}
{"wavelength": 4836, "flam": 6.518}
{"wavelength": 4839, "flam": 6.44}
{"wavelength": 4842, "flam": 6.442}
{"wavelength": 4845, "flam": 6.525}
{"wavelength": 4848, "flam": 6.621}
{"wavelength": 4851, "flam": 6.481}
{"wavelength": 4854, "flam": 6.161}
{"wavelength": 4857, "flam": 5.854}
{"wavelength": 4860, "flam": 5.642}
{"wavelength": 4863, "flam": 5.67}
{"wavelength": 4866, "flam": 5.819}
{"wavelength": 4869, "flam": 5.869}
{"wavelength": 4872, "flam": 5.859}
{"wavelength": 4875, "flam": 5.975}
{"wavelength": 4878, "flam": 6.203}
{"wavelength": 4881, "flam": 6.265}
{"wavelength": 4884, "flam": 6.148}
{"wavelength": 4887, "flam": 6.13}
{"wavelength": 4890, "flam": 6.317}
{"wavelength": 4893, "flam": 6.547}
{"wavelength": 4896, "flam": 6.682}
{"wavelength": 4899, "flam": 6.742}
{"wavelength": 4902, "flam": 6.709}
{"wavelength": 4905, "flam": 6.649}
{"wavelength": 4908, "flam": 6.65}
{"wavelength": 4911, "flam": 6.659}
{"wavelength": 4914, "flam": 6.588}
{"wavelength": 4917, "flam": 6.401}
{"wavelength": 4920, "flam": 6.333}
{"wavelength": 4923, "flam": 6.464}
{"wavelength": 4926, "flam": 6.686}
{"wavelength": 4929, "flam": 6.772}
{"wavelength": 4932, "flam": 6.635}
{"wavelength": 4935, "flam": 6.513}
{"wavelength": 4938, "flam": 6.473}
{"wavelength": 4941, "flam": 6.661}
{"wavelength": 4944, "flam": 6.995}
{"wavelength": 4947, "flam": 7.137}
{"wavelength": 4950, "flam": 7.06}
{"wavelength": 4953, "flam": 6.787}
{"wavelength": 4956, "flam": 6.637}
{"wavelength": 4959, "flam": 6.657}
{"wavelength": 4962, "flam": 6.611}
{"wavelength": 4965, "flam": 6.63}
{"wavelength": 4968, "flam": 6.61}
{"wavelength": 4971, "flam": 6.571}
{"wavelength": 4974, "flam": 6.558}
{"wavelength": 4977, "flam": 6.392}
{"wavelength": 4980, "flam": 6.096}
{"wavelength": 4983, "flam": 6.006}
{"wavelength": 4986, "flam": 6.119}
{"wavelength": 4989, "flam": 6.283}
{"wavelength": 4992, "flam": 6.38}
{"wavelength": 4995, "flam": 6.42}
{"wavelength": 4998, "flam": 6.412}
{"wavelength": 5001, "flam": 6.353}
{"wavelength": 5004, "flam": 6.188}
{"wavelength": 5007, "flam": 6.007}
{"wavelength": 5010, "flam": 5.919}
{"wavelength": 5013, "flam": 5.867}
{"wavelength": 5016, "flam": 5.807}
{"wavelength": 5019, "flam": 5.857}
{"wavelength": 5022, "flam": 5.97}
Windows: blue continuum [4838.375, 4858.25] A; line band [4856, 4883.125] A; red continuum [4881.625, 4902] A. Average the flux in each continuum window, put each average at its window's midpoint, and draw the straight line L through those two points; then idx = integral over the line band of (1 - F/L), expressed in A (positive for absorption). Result 2.1 A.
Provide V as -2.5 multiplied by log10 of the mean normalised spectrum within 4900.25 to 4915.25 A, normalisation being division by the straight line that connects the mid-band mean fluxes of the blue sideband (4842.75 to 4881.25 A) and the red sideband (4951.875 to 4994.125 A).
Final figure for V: -0.07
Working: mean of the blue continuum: 6.07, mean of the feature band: 6.65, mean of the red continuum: 6.45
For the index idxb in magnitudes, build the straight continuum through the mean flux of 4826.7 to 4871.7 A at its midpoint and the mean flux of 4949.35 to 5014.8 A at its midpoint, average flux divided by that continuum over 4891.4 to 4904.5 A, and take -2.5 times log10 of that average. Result -0.066 mag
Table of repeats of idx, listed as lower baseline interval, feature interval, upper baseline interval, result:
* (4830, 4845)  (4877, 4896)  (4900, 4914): 0.9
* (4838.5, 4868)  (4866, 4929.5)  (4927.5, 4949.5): 0.8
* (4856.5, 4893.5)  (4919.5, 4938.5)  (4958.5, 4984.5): -0.9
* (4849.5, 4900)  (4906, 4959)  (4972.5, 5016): -4.4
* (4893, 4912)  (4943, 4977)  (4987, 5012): -1.7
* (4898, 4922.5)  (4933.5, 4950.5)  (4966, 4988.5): -0.9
